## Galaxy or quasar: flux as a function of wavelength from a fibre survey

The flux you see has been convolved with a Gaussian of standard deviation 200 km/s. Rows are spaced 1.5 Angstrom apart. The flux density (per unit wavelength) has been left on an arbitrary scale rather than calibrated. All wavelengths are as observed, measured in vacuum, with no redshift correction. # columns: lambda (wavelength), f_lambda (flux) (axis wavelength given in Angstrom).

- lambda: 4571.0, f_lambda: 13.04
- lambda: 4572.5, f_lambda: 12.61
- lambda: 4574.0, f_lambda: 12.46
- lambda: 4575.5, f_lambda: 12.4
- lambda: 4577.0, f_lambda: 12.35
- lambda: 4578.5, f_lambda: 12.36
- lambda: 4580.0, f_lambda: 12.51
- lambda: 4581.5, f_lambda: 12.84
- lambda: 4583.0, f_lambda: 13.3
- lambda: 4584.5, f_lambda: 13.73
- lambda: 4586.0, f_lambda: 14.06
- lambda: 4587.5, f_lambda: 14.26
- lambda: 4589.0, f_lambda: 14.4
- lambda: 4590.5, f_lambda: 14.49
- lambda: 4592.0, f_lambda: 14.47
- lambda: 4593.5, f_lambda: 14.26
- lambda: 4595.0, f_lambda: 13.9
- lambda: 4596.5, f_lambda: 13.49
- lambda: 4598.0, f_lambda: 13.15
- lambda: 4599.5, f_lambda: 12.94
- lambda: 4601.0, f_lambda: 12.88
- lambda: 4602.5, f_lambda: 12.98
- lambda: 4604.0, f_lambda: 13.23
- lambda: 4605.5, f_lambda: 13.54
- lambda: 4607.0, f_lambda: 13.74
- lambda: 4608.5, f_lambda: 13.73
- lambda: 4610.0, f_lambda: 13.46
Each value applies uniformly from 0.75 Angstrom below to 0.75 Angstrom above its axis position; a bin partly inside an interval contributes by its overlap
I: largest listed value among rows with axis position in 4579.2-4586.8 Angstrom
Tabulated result 14.06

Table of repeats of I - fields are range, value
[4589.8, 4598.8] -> 14.49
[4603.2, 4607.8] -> 13.74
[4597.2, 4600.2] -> 13.15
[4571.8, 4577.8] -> 12.61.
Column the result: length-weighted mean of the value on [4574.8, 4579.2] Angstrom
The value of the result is 12.4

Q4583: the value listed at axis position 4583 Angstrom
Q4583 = 13.3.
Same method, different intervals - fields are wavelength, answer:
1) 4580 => 12.51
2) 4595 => 13.9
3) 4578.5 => 12.36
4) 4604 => 13.23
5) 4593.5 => 14.26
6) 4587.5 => 14.26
